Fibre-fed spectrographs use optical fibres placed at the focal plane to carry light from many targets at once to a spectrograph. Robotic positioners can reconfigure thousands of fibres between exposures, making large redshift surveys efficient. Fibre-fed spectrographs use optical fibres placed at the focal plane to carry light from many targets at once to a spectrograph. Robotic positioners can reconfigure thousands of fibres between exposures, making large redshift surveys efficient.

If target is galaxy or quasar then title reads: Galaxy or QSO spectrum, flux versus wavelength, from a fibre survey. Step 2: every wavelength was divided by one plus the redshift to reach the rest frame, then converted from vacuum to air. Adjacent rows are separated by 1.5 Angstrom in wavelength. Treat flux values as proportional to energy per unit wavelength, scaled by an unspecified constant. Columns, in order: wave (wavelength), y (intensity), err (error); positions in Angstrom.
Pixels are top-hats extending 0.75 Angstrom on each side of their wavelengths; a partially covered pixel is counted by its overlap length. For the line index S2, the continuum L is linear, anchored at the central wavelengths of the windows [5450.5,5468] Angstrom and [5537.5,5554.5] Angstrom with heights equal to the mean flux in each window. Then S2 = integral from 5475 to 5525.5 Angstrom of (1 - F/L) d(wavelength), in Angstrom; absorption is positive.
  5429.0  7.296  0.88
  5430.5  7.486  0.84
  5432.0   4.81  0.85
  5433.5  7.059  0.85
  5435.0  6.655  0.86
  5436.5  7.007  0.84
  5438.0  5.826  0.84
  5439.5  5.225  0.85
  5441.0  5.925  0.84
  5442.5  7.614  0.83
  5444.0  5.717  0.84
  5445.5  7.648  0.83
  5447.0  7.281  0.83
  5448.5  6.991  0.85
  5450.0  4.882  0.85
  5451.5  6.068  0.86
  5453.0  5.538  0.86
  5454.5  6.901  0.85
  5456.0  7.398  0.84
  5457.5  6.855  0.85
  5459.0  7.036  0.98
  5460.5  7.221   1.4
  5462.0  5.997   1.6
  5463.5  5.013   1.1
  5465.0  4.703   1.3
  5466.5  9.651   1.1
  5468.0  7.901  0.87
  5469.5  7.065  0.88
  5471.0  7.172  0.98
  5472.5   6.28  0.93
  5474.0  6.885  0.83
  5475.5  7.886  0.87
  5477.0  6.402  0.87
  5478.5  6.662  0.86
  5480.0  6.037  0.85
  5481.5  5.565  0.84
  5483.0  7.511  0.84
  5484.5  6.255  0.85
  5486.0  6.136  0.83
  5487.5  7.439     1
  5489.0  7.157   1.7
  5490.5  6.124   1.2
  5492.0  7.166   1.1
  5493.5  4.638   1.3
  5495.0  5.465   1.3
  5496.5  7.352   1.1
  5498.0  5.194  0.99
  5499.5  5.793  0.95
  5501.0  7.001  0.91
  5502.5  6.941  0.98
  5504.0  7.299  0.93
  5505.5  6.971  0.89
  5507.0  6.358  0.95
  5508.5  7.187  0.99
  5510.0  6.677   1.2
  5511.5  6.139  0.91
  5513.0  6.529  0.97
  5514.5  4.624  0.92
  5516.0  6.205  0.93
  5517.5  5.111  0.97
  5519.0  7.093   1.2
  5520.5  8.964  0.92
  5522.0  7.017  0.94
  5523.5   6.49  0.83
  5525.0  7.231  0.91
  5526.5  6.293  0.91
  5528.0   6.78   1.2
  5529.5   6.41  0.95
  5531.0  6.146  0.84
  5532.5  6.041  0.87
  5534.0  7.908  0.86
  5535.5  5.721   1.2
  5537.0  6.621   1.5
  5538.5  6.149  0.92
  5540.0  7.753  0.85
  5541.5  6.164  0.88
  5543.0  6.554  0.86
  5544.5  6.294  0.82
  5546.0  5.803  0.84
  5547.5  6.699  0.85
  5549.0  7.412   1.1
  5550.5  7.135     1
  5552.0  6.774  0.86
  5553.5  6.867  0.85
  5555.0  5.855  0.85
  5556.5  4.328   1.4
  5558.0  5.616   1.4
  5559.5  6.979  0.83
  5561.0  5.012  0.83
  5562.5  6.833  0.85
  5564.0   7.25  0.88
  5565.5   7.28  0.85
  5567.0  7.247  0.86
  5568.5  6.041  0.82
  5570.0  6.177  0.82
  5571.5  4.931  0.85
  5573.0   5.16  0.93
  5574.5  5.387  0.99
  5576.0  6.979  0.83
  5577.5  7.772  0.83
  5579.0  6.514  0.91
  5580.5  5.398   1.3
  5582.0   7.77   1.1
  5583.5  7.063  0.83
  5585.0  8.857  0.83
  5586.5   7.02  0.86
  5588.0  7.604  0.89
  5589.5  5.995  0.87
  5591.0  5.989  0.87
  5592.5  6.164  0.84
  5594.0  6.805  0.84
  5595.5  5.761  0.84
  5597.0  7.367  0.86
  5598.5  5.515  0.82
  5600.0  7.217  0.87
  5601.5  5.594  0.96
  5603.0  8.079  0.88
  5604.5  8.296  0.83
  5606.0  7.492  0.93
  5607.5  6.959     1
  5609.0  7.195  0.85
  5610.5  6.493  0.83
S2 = 0.8 Angstrom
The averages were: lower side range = 6.61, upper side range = 6.68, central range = 6.54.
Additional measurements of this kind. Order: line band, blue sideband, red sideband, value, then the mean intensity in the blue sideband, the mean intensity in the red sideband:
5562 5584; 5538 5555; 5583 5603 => 0.6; 6.66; 6.74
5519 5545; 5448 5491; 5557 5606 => -0.5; 6.65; 6.62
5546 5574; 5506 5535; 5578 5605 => 1.8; 6.59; 6.83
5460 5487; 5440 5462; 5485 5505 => -0.7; 6.61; 6.44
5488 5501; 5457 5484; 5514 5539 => 0.9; 6.76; 6.54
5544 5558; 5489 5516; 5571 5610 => 0.5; 6.34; 6.74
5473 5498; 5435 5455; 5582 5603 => -0.1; 6.36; 6.78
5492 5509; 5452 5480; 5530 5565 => 0.6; 6.78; 6.44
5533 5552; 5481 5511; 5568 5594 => -0.5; 6.52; 6.53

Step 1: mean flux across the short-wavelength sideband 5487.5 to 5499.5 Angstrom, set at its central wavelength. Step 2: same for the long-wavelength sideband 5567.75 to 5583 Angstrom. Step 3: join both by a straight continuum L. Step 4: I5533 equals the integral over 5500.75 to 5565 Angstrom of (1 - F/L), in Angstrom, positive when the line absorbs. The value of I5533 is -3.3 Angstrom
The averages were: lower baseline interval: 6.21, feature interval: 6.54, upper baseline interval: 6.23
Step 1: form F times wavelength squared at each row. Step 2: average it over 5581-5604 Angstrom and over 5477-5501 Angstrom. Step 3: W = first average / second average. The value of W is 1.1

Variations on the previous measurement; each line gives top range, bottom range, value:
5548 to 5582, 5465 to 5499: 0.98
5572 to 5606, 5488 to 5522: 1.07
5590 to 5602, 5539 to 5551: 0.96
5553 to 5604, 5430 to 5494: 1.03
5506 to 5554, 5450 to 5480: 1.01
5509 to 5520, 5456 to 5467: 0.95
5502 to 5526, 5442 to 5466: 1.06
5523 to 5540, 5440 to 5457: 1.04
